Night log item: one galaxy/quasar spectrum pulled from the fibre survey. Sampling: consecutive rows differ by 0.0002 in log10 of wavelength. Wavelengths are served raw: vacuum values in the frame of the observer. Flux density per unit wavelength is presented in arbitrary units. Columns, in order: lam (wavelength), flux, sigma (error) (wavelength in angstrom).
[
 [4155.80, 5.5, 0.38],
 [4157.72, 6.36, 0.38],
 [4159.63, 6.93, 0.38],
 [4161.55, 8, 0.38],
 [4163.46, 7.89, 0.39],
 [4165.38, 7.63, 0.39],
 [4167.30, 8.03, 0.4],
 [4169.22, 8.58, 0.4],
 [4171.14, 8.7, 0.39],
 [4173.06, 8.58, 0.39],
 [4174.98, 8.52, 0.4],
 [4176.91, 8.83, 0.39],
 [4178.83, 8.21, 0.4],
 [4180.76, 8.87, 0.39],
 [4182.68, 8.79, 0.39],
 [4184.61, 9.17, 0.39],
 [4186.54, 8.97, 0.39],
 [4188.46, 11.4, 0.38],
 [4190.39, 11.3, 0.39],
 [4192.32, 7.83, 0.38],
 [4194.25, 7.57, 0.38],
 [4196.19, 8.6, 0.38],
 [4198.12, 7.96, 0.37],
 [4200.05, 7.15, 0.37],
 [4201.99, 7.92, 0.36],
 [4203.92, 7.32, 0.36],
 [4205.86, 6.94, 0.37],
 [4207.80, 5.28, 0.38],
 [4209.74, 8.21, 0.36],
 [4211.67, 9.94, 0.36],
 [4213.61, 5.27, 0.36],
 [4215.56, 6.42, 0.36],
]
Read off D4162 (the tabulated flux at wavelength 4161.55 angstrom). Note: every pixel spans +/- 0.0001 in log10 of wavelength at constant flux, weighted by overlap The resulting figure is 8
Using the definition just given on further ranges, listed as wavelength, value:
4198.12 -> 7.96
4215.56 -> 6.42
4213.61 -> 5.27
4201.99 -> 7.92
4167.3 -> 8.03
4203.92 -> 7.32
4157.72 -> 6.36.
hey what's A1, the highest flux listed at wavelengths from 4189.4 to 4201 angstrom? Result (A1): 11.3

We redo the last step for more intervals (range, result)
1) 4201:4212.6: 9.94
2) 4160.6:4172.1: 8.7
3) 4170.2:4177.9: 8.83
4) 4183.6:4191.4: 11.4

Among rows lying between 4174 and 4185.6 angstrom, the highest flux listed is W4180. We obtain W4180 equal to 9.17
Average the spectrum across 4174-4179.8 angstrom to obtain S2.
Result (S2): 8.51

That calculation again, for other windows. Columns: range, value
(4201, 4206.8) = 7.39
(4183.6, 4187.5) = 9.07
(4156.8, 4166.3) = 7.37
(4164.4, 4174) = 8.3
